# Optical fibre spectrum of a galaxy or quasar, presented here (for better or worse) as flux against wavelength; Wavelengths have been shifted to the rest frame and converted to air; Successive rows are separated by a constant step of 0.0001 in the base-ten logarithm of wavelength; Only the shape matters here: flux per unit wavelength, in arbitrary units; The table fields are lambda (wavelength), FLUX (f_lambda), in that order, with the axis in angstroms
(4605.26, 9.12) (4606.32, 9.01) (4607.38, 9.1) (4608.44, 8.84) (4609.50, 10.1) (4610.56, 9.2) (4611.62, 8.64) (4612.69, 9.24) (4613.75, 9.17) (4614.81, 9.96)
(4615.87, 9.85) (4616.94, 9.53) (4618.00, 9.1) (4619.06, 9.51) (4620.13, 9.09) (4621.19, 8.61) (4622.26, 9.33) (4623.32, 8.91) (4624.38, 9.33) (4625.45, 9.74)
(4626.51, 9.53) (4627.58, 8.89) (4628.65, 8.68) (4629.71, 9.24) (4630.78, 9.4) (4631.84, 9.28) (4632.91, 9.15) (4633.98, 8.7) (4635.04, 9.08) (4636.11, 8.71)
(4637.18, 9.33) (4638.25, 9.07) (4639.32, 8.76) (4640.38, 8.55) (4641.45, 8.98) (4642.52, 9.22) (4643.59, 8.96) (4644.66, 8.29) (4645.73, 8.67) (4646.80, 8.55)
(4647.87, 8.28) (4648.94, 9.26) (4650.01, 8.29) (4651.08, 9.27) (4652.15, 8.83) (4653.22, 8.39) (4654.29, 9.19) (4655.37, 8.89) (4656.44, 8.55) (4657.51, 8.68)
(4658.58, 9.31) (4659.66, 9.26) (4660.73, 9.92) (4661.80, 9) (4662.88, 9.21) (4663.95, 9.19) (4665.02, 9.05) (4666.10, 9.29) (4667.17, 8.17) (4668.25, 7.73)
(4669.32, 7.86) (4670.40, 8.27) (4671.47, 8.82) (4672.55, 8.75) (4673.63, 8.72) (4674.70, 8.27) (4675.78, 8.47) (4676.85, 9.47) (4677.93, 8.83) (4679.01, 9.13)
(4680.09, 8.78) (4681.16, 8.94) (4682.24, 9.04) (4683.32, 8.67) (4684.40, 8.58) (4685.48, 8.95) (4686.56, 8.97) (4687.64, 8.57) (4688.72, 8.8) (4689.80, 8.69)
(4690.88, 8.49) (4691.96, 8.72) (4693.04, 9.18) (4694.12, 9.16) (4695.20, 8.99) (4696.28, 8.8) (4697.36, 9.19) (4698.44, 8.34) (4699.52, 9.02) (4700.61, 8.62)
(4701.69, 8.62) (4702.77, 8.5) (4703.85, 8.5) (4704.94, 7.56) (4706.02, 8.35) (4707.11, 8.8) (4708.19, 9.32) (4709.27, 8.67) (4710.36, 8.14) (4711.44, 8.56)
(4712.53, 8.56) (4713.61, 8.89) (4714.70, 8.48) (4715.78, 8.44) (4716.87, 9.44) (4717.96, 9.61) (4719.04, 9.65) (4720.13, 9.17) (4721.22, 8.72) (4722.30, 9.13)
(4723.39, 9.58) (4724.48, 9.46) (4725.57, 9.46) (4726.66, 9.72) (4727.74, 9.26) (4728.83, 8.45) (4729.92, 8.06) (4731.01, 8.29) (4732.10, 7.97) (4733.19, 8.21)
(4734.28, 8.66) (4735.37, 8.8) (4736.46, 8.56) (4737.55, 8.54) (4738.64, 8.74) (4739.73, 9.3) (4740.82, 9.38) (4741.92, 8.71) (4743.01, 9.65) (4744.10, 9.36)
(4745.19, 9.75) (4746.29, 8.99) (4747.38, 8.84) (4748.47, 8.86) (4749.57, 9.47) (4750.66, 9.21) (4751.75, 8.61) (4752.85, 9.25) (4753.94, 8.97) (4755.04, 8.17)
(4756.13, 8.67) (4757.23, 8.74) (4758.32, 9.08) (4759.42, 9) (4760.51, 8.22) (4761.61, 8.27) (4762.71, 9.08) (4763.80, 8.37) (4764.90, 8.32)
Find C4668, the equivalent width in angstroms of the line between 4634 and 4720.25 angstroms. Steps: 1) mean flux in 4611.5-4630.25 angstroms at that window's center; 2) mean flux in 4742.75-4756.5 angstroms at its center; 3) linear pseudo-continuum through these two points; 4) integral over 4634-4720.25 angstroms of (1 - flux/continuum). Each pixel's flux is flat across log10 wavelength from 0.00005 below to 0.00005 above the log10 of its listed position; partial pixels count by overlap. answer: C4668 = 3.44 angstroms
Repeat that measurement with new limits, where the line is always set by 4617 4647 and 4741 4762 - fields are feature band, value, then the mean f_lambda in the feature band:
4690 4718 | 0.8 angstroms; 8.71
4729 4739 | 0.6 angstroms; 8.42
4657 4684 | 0.5 angstroms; 8.83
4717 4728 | -0.5 angstroms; 9.38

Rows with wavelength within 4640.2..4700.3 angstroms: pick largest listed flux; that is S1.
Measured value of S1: 9.92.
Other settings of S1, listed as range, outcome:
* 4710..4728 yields 9.72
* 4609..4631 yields 10.1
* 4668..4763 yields 9.75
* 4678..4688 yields 9.13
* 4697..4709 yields 9.32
